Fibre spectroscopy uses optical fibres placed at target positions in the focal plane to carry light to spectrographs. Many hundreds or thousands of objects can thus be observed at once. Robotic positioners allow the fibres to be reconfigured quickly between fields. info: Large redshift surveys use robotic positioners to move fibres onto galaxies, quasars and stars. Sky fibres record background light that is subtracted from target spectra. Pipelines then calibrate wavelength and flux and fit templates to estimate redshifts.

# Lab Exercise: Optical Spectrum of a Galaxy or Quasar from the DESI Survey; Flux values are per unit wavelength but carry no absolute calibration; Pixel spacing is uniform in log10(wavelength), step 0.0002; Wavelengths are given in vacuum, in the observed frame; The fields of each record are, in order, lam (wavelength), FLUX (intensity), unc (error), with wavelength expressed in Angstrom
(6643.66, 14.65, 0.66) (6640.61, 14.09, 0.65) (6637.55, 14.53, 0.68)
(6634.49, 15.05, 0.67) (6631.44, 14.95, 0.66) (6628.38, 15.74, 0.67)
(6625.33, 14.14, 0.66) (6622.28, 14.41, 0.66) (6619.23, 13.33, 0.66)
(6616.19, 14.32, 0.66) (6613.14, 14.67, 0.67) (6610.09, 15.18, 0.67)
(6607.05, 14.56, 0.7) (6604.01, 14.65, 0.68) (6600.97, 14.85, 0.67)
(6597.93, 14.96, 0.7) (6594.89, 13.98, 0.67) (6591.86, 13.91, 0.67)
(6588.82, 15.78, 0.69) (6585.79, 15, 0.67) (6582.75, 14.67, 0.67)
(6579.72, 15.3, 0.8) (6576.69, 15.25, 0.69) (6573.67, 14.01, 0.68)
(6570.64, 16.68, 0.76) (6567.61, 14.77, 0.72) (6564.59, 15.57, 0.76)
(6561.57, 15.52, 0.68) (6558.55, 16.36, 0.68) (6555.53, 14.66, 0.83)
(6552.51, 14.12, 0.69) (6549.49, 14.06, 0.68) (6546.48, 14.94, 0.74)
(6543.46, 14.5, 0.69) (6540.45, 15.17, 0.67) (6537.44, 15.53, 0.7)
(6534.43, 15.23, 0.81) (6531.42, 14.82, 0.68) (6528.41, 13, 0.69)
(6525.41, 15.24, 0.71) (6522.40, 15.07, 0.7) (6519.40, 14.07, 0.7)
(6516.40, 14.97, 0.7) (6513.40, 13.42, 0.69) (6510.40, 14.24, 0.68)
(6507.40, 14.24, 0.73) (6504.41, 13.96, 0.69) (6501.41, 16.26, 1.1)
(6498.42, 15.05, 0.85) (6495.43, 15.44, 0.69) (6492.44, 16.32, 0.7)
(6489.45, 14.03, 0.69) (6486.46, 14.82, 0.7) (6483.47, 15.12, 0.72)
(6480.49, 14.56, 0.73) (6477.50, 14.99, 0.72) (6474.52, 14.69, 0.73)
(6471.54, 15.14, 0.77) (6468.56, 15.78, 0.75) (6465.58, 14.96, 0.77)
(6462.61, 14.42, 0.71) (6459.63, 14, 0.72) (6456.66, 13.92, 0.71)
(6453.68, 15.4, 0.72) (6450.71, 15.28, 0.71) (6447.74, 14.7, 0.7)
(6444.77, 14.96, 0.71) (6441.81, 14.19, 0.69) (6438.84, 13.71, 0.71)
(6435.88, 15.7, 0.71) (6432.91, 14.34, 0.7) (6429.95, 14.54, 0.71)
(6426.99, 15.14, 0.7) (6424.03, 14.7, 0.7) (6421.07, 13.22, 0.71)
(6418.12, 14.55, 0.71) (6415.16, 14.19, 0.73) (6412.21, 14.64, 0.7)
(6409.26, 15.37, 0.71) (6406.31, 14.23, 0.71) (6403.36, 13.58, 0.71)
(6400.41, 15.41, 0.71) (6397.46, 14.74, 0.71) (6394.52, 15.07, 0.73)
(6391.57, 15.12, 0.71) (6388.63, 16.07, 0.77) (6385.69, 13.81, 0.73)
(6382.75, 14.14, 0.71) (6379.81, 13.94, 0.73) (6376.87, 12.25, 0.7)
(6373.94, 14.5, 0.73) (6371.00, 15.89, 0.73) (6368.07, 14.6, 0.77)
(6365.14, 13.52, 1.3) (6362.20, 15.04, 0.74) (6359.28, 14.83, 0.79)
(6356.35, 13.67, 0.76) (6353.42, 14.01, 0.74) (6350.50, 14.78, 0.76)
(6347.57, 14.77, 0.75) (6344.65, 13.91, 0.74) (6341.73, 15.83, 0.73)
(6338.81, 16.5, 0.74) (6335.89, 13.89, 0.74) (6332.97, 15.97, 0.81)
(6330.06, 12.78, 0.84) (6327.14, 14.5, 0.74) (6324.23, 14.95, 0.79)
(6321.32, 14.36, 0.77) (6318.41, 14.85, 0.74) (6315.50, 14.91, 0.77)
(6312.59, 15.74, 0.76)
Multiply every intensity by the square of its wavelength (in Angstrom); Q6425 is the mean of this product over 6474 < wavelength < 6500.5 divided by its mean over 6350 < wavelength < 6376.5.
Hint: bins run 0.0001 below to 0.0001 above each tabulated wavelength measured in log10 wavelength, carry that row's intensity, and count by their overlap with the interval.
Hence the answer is 1.08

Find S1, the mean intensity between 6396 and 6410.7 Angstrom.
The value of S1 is 14.7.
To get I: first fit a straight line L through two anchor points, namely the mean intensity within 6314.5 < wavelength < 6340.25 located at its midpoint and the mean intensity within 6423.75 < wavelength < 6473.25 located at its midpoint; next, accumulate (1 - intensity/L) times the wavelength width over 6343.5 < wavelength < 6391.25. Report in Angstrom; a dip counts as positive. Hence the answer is 1.2 Angstrom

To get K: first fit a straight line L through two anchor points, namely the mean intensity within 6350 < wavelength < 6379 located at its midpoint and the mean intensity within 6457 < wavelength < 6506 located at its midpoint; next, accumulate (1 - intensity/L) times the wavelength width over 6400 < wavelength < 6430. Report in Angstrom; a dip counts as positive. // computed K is 0.20 Angstrom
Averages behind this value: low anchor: 14.3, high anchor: 14.9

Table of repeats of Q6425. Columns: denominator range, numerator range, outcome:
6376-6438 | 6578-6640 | 1.08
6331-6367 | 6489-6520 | 1.05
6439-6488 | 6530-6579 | 1.05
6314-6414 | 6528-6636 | 1.09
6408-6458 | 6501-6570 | 1.04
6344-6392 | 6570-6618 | 1.10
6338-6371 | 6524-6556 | 1.06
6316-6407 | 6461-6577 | 1.07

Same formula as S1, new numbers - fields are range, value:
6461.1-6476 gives 15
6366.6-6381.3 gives 14.2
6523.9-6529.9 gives 14.1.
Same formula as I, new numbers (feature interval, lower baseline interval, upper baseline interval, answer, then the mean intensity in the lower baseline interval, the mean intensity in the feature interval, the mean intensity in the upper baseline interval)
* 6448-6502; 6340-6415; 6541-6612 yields -0.9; 14.6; 15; 14.9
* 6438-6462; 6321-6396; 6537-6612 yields 0.3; 14.6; 14.5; 14.9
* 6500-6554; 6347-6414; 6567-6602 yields 0.8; 14.5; 14.6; 14.9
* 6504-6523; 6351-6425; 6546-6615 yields 0.6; 14.4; 14.3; 14.9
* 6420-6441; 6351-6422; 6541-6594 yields 0.1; 14.4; 14.5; 15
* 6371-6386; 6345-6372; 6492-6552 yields 0.6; 14.5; 13.9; 14.7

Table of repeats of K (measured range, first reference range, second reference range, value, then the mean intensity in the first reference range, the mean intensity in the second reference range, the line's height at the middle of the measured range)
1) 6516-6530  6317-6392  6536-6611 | 0.41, 14.5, 15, 14.9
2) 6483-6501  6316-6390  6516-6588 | -0.46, 14.5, 14.9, 14.8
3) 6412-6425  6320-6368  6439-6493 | 0.45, 14.6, 14.8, 14.7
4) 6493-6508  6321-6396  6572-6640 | -0.49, 14.6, 14.7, 14.6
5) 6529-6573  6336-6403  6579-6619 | -1.17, 14.6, 14.7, 14.7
